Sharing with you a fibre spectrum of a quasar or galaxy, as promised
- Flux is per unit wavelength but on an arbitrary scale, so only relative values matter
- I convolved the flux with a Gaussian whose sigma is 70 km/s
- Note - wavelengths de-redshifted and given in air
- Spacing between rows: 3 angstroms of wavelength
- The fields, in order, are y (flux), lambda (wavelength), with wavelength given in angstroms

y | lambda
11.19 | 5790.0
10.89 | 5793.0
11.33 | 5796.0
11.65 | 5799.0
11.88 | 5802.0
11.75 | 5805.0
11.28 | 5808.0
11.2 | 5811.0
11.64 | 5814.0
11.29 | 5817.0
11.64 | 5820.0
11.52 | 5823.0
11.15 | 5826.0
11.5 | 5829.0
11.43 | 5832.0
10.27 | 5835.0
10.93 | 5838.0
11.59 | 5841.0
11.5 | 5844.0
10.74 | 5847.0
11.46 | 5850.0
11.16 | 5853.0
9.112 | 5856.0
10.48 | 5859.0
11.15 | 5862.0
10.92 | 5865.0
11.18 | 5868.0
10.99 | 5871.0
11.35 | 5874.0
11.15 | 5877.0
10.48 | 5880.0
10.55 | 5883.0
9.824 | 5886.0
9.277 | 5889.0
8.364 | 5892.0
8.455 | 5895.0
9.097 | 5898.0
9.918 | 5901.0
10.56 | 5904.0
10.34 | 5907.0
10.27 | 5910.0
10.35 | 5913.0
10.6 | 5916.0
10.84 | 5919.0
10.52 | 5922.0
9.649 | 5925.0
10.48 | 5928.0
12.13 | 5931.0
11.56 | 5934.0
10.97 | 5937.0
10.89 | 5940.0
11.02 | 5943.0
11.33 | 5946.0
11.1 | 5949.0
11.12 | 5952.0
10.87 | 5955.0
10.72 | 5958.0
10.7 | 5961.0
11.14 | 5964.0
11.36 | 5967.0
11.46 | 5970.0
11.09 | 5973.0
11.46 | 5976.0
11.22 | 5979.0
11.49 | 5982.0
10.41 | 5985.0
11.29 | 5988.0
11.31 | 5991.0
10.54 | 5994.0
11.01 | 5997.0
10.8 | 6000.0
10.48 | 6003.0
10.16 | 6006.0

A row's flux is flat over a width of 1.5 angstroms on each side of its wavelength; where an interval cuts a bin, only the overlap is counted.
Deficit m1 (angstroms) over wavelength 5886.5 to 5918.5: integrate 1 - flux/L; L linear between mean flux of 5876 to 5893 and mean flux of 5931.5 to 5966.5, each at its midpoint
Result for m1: 1.6 angstroms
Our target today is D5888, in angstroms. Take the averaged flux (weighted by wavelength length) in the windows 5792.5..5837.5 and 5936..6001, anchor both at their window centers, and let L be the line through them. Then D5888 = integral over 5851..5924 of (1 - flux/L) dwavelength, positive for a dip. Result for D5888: 6.04 angstroms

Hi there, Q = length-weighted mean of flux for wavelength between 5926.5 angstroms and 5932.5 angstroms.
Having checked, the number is 11.3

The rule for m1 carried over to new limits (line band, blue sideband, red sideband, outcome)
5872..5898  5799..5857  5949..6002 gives 2.9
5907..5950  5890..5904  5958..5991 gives -3.7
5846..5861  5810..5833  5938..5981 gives 1.0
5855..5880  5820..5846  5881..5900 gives -1.8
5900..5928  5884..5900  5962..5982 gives -1.9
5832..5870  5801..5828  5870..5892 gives -0.1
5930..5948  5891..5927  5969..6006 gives -1.6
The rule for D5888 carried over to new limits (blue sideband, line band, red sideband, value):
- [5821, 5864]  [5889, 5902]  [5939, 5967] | 2.4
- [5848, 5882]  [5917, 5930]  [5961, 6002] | 0.6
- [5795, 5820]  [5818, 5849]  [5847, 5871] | -0.2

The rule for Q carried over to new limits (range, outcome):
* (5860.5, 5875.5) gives 11.1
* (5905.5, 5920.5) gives 10.5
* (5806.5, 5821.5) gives 11.4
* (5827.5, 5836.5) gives 11.1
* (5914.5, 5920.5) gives 10.7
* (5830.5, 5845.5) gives 11.1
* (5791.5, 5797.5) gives 11.1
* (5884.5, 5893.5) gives 9.15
